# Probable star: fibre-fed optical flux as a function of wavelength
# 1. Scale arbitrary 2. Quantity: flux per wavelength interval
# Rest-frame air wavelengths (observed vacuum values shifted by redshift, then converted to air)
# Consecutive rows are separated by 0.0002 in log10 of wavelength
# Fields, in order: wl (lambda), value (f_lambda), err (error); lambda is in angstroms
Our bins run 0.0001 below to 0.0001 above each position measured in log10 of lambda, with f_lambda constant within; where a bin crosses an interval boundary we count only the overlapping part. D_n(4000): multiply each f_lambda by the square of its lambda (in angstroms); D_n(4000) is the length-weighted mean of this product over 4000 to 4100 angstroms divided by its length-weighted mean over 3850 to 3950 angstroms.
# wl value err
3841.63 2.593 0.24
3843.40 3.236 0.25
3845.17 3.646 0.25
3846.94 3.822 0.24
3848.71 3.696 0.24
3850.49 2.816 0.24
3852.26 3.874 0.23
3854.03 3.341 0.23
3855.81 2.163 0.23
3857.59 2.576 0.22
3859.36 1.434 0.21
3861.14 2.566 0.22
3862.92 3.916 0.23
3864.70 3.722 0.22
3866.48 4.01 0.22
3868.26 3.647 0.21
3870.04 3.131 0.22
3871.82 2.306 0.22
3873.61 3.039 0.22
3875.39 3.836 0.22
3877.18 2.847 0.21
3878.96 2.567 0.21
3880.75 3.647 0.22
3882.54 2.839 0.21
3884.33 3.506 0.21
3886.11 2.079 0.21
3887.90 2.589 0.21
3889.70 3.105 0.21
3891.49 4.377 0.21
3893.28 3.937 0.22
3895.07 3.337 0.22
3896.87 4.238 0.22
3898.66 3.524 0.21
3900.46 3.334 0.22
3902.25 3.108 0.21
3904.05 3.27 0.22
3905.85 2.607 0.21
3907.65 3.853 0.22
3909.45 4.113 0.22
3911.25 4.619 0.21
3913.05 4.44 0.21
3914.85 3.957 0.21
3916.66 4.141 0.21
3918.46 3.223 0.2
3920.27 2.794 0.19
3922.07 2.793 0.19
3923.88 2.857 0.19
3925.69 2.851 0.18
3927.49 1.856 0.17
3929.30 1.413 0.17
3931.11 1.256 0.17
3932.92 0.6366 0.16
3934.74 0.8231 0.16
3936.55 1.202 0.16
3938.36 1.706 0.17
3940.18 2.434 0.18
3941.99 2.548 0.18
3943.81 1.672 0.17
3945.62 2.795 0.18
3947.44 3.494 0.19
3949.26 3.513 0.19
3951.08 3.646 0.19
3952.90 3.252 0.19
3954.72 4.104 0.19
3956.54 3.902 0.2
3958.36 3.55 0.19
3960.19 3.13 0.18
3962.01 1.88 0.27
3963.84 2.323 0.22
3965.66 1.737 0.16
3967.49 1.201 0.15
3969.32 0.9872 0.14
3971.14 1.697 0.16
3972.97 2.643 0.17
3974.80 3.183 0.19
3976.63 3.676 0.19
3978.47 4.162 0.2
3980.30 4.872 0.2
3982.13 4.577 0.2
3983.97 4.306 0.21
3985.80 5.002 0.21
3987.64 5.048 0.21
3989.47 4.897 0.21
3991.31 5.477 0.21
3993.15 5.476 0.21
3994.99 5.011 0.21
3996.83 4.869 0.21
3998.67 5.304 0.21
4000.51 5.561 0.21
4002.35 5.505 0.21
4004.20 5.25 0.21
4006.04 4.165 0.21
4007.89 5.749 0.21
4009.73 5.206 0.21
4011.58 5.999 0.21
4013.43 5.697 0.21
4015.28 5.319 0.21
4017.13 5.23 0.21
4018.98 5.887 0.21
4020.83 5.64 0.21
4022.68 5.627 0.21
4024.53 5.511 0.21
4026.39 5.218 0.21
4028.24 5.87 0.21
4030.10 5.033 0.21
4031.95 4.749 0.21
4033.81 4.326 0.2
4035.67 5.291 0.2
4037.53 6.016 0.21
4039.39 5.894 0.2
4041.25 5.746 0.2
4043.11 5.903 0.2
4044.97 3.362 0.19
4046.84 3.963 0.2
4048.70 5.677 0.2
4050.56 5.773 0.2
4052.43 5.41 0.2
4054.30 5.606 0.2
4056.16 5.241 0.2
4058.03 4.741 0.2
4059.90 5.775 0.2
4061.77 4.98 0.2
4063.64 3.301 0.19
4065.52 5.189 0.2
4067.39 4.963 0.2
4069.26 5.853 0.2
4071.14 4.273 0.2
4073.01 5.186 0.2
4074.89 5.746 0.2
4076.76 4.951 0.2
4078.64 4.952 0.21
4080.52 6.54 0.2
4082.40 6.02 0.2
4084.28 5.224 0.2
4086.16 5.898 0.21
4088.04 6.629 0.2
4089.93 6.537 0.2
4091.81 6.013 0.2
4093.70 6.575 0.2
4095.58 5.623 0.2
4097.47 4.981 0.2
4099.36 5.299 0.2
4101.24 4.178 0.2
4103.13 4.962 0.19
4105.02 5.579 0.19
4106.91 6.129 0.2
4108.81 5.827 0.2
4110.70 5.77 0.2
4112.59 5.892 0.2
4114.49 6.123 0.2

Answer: 1.96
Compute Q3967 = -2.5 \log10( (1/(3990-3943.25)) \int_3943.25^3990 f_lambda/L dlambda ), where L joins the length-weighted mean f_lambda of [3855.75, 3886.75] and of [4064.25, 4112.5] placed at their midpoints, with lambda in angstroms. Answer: 0.25 mag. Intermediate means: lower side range 3.02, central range 3.28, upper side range 5.55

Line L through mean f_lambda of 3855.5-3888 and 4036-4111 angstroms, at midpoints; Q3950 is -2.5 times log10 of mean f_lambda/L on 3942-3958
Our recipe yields 0.20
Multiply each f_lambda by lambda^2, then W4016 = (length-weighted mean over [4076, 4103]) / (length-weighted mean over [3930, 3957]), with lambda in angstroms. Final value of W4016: 2.49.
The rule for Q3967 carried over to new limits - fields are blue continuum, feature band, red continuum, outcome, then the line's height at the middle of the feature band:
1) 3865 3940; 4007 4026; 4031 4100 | -0.20 mag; 4.65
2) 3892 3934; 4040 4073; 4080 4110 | 0.03 mag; 5.19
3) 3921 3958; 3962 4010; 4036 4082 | -0.14 mag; 3.53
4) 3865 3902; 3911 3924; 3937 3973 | -0.21 mag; 2.96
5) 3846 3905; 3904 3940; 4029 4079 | 0.33 mag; 3.71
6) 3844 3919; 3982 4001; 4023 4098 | -0.10 mag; 4.59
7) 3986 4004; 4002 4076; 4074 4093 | 0.06 mag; 5.54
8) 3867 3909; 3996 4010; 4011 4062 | -0.07 mag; 4.87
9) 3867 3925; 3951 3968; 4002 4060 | 0.43 mag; 4.28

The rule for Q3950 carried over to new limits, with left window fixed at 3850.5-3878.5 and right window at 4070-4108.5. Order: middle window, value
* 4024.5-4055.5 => -0.05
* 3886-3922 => -0.01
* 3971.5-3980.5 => 0.23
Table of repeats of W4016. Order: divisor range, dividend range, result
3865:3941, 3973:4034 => 1.77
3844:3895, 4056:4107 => 1.89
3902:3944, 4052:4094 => 2.19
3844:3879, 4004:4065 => 1.81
